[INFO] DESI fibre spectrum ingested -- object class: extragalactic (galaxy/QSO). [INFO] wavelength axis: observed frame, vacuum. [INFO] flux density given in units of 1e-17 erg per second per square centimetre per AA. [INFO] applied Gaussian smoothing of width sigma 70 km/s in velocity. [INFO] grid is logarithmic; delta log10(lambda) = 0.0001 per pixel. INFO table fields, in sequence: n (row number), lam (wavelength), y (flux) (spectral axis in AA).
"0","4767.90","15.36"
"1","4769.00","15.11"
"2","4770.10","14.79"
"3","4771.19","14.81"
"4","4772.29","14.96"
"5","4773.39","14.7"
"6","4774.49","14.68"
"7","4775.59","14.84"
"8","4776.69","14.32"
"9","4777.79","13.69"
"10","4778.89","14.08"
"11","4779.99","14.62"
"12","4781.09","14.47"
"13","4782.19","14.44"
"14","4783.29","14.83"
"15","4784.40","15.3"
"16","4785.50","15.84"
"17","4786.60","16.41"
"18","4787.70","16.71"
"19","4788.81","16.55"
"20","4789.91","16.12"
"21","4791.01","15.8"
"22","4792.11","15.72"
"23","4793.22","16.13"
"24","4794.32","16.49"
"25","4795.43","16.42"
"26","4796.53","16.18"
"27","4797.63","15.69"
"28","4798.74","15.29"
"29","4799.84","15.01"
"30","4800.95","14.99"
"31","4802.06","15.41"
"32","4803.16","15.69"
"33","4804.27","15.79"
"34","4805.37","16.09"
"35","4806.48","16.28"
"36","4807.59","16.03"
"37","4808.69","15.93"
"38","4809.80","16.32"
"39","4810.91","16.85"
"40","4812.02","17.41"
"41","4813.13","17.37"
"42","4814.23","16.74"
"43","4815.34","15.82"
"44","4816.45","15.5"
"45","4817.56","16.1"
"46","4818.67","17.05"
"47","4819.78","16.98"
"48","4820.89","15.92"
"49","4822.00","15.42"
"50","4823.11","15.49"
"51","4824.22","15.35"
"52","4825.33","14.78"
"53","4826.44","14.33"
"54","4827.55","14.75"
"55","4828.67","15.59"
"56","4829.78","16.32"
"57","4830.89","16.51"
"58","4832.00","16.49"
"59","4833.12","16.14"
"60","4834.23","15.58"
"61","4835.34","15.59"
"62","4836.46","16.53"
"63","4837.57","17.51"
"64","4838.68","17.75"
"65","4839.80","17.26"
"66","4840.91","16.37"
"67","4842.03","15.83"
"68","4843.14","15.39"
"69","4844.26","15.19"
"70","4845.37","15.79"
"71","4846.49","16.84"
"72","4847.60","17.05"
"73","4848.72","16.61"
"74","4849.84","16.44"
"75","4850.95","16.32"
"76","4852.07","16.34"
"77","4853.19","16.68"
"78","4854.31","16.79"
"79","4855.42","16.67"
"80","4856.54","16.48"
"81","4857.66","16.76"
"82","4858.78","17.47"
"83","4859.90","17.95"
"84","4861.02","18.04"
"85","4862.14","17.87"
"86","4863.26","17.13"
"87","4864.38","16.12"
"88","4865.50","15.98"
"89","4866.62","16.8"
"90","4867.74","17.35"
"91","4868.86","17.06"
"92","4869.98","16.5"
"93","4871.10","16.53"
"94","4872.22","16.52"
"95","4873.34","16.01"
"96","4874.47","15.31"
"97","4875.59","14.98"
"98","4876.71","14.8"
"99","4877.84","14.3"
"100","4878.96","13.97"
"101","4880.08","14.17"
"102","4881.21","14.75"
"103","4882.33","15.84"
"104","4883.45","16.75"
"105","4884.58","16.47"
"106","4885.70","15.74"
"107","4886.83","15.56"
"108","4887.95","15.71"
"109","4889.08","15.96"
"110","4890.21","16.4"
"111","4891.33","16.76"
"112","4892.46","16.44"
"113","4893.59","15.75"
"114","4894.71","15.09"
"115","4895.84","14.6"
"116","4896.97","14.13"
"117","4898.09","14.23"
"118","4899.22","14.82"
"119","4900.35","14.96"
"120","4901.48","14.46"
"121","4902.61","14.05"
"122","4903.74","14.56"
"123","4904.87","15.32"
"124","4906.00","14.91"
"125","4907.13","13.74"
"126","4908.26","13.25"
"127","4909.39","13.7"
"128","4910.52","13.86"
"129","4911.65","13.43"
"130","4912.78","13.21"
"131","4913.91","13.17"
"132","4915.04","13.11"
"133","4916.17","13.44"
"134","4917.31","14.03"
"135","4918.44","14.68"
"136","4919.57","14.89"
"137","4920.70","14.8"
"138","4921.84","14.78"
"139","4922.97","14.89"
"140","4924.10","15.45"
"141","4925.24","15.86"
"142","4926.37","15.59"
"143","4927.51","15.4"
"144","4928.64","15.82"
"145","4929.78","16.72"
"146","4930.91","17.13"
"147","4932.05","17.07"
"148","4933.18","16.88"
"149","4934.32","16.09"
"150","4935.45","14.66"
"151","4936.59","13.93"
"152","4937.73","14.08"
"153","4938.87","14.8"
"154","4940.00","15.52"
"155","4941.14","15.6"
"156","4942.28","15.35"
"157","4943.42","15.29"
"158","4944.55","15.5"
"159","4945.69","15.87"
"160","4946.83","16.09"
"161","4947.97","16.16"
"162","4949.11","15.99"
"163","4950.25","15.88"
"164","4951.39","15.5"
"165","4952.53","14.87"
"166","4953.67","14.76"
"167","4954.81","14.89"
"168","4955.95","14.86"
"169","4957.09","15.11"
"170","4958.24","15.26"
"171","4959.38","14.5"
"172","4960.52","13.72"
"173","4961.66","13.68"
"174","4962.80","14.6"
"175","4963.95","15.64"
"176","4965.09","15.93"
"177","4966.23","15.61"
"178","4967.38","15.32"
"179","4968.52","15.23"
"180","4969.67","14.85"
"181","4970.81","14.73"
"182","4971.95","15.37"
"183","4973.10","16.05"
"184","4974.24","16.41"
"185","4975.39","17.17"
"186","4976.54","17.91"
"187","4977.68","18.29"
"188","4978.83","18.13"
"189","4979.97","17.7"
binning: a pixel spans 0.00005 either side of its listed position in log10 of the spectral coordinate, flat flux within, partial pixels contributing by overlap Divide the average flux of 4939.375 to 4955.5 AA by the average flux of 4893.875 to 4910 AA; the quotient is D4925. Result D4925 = 1.1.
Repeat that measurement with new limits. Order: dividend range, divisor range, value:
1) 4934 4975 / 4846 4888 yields 0.93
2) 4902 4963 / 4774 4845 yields 0.94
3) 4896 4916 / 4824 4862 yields 0.86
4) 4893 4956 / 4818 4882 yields 0.92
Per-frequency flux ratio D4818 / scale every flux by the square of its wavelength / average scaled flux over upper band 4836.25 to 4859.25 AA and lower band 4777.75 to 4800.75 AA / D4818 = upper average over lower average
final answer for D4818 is 1.09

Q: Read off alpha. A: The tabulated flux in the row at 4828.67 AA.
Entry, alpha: 15.59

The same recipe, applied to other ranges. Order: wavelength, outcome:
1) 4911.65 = 13.43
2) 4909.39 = 13.7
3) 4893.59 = 15.75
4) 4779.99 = 14.62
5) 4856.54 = 16.48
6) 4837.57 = 17.51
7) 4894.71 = 15.09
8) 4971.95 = 15.37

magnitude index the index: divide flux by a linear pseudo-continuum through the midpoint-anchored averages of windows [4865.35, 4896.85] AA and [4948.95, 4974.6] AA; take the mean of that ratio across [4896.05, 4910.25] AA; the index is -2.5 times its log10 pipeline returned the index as 0.091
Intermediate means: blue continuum 15.8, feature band 14.3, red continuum 15.1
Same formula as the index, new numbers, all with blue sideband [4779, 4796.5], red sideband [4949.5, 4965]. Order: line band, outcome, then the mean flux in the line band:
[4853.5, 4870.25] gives -0.111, 17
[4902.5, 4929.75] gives 0.047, 14.5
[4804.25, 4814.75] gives -0.063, 16.5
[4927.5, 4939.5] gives -0.049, 15.7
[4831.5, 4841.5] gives -0.075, 16.6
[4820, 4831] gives 0.005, 15.5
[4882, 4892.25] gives -0.063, 16.1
